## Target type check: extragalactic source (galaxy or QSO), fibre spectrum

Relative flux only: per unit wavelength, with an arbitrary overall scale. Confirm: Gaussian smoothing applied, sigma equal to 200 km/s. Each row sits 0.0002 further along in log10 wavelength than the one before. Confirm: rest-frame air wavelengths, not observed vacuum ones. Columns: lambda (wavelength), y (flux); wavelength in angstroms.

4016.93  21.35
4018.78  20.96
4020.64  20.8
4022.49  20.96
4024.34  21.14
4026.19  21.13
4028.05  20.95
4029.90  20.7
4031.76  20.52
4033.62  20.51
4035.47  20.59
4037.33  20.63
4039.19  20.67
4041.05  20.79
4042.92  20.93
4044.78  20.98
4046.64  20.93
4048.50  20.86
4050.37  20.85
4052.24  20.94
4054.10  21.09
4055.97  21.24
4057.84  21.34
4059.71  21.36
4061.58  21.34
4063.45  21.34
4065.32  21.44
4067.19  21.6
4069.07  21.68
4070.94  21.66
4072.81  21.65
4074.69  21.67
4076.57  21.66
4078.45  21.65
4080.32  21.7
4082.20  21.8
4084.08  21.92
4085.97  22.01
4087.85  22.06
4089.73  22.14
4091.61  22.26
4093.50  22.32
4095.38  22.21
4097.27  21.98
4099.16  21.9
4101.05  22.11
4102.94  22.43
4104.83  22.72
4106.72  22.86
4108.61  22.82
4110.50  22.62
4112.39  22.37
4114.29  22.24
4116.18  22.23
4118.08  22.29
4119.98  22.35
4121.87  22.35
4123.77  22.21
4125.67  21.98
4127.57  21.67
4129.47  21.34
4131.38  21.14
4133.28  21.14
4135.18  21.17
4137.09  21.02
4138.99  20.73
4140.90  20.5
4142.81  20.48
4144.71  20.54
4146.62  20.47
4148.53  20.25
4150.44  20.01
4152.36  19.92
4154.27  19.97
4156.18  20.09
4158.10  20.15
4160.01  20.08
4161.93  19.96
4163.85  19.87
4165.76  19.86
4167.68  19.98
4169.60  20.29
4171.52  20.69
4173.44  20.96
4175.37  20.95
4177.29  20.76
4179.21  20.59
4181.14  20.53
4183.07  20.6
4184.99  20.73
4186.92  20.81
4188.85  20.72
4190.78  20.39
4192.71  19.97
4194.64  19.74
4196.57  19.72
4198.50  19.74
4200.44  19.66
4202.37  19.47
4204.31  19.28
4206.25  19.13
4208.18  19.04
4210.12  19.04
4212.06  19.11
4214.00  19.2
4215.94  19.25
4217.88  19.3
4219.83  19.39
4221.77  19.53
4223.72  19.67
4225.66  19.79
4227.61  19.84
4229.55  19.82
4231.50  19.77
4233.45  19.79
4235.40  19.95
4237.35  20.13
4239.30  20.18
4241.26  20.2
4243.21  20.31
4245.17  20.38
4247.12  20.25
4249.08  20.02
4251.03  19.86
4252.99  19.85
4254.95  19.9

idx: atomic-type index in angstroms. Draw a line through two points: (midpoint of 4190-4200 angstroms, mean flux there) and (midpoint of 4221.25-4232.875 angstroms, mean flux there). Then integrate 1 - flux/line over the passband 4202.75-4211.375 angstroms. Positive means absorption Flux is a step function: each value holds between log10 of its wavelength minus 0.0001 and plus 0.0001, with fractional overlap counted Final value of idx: 0.3 angstroms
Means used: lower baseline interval 19.9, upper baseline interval 19.7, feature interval 19.1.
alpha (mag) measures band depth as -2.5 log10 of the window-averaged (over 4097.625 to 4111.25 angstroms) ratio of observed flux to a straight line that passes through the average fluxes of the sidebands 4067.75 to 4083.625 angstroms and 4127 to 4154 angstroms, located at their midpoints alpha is -0.06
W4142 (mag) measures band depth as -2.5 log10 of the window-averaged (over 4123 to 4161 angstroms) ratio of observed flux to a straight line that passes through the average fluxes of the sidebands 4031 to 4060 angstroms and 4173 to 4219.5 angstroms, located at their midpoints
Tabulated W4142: -0.02 mag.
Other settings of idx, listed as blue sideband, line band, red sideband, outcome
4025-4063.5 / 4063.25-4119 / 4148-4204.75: -3.74 angstroms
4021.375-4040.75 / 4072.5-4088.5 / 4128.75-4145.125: -0.73 angstroms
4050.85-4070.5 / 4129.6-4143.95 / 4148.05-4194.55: -0.18 angstroms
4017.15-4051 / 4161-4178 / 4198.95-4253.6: -0.29 angstroms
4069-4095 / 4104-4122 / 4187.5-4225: -1.00 angstroms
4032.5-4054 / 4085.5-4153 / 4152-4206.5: -4.09 angstroms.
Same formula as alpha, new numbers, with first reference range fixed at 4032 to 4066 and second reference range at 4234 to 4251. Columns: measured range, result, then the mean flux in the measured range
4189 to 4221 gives 0.045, 19.5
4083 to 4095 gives -0.066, 22.1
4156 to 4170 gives 0.025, 20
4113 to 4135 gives -0.063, 21.9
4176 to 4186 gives -0.013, 20.7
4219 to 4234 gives 0.028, 19.7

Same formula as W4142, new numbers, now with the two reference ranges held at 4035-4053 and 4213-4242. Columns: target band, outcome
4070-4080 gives -0.05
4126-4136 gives -0.05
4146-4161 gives 0.00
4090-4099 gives -0.08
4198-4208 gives 0.03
